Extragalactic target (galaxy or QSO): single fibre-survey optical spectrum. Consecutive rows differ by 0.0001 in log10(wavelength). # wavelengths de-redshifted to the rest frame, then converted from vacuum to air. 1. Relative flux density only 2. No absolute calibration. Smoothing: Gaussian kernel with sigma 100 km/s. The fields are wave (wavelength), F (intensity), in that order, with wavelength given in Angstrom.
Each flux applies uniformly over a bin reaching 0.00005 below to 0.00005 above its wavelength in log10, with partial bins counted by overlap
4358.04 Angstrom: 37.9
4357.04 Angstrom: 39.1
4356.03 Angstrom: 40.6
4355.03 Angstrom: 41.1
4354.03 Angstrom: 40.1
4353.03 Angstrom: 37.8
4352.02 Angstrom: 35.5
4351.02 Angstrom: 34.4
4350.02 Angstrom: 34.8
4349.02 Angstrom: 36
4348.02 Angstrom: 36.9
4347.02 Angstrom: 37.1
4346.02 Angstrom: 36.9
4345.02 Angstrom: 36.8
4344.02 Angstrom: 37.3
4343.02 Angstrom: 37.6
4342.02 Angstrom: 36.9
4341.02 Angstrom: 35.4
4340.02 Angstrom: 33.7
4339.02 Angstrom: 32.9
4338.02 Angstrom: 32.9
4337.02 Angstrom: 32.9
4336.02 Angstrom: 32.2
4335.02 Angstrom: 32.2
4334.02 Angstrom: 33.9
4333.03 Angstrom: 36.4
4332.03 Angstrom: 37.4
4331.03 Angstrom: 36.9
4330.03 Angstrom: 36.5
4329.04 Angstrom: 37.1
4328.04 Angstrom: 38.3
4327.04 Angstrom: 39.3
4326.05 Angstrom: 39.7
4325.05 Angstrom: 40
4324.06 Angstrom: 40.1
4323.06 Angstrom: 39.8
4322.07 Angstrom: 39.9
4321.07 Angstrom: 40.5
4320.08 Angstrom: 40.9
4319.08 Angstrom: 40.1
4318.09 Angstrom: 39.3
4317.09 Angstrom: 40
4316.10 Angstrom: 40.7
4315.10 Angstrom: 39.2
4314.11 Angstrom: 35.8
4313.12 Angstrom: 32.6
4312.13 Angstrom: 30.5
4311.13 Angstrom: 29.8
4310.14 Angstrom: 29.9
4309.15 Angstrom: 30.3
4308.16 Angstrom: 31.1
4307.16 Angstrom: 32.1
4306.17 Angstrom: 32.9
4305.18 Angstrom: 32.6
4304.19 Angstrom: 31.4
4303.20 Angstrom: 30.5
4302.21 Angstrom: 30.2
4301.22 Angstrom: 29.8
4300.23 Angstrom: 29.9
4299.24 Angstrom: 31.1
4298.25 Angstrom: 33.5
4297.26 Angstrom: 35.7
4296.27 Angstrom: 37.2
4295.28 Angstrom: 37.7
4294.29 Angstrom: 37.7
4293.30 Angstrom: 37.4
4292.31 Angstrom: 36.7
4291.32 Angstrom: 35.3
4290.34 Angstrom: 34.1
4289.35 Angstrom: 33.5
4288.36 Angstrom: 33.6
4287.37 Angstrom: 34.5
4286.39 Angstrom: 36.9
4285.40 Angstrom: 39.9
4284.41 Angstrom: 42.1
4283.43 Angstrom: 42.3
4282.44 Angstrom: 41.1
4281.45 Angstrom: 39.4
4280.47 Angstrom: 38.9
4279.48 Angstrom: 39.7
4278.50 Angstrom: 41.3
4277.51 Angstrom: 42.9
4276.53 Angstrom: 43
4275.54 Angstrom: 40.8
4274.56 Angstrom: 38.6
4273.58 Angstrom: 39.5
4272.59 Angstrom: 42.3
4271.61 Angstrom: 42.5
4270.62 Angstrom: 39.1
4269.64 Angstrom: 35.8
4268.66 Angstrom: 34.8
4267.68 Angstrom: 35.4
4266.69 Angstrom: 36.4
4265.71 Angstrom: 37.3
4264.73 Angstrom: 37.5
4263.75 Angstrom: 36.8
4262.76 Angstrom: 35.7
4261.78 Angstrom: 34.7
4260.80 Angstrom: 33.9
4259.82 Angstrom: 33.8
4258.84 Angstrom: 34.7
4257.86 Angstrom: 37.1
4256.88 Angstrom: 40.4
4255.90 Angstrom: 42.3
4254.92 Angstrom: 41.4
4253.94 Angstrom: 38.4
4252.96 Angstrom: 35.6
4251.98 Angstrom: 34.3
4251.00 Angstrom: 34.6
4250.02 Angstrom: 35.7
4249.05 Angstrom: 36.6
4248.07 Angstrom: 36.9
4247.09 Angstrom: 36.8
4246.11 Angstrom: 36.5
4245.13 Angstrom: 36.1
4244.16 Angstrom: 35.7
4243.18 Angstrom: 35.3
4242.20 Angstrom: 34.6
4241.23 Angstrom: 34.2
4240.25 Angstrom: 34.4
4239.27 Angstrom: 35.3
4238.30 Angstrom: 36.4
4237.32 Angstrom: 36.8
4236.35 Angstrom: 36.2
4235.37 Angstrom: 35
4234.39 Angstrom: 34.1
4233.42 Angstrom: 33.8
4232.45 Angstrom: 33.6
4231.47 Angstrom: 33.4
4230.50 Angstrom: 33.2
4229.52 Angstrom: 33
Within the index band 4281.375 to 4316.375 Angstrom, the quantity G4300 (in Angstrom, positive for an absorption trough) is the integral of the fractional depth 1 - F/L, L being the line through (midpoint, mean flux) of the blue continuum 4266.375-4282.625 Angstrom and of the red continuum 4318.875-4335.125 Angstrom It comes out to 3.9 Angstrom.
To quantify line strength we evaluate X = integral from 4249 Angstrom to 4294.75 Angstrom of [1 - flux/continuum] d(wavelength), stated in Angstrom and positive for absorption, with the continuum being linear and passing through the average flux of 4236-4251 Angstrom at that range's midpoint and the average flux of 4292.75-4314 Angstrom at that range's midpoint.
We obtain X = -4.70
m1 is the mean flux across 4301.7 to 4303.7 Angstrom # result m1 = 30.4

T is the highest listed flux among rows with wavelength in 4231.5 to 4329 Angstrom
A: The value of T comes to 43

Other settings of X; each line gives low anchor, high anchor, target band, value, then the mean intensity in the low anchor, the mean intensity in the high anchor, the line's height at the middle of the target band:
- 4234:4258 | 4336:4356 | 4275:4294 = -1.18 Angstrom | 36.4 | 36.2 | 36.3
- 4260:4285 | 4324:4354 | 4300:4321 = 1.87 Angstrom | 38.8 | 36.2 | 37.3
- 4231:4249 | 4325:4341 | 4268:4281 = -1.64 Angstrom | 35.3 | 35.6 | 35.4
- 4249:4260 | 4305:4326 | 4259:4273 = 0.09 Angstrom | 37.2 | 36.2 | 37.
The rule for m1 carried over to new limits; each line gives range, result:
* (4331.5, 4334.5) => 36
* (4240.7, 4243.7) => 34.7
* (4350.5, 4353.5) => 35.8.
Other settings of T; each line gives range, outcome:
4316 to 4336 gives 40.9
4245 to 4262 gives 42.3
